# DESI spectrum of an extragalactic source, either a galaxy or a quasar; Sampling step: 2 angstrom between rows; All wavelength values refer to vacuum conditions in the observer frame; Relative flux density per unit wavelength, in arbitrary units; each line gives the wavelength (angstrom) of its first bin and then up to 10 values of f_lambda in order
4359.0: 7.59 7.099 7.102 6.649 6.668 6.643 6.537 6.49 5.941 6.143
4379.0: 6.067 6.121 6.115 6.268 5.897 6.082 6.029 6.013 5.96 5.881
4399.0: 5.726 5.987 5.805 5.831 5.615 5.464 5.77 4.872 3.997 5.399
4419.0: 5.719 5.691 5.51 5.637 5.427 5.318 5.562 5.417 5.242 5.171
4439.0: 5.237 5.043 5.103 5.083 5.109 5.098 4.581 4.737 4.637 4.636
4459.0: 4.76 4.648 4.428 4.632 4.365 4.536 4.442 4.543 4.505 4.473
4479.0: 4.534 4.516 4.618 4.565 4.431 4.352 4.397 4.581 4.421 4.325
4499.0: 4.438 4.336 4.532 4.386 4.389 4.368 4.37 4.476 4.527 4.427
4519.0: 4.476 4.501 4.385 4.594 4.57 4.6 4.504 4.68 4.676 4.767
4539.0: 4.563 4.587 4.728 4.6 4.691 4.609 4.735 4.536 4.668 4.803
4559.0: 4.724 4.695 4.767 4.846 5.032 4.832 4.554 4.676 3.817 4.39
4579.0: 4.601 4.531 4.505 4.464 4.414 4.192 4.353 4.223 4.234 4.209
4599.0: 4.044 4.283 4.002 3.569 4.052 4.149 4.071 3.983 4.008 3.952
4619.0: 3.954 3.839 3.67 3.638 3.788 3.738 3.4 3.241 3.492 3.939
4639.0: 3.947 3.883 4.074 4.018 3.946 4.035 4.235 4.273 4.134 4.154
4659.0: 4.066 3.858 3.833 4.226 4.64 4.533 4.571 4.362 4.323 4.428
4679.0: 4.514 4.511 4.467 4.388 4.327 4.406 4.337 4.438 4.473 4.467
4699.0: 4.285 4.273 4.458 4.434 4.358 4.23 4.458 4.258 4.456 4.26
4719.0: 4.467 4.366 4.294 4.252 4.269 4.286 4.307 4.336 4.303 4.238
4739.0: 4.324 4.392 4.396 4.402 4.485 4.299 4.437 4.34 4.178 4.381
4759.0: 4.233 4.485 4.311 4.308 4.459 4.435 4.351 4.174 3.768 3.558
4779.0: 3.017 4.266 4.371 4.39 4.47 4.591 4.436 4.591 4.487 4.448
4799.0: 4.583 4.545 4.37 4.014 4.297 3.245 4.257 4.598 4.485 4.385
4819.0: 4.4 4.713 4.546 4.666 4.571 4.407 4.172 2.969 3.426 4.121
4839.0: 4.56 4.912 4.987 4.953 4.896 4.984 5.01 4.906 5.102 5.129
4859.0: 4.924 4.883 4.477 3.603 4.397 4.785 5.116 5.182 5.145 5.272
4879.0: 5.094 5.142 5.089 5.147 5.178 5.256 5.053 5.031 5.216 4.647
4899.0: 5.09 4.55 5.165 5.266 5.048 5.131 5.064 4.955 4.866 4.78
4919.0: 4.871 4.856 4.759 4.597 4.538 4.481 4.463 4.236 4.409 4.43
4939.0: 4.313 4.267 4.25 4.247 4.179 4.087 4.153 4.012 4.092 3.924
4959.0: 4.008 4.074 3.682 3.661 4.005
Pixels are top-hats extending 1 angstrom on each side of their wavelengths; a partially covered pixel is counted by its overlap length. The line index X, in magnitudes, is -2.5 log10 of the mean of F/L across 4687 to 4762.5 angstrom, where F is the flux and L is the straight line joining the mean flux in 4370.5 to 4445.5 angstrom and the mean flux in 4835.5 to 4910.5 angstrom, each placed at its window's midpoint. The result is 0.18 mag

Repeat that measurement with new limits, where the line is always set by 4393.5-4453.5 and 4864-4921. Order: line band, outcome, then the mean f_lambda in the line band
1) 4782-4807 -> 0.14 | 4.44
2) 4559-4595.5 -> 0.16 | 4.52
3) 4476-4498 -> 0.19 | 4.47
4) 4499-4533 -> 0.18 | 4.47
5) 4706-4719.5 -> 0.18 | 4.35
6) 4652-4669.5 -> 0.23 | 4.18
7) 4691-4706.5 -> 0.17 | 4.4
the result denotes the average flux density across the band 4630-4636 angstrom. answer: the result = 3.38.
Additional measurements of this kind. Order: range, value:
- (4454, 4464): 4.62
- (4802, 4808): 4.23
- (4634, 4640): 3.79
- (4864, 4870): 4.26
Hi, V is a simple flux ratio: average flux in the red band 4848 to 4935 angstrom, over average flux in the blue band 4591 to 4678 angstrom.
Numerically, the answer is 1.21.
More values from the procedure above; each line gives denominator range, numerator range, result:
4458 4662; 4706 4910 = 1.04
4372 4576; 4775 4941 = 0.93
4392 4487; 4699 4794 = 0.84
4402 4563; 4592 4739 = 0.87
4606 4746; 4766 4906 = 1.10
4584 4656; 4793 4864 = 1.13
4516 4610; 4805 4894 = 1.04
